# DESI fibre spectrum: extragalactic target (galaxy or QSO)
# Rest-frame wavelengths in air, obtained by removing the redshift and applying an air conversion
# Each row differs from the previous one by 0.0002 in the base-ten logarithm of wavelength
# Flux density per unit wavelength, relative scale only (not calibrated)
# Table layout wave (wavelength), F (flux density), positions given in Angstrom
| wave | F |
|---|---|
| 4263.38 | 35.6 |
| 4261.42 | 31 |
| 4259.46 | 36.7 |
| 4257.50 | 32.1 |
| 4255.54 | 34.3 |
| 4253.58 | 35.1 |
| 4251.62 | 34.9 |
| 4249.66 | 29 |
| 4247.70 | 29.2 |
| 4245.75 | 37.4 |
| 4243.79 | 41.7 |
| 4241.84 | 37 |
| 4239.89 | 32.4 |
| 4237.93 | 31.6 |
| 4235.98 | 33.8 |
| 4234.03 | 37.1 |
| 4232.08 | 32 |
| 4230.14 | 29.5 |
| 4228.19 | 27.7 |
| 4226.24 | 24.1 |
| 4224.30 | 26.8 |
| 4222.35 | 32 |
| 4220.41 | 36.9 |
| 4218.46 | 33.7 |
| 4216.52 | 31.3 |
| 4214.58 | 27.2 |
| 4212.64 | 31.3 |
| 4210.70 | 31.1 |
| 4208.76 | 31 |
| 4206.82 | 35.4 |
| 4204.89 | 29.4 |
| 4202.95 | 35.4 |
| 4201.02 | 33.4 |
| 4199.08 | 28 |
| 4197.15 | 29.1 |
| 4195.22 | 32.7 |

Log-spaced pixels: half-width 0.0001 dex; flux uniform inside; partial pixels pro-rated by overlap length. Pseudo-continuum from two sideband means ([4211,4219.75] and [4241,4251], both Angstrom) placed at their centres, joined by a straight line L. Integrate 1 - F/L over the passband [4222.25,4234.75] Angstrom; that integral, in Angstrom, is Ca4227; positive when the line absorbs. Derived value 1.2 Angstrom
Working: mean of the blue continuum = 31.1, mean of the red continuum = 34.8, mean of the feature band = 29.6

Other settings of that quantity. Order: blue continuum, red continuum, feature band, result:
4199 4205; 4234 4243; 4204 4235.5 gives 2.1 Angstrom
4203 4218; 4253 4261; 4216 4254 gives 0.3 Angstrom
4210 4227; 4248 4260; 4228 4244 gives -0.8 Angstrom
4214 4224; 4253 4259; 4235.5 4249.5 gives -0.5 Angstrom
